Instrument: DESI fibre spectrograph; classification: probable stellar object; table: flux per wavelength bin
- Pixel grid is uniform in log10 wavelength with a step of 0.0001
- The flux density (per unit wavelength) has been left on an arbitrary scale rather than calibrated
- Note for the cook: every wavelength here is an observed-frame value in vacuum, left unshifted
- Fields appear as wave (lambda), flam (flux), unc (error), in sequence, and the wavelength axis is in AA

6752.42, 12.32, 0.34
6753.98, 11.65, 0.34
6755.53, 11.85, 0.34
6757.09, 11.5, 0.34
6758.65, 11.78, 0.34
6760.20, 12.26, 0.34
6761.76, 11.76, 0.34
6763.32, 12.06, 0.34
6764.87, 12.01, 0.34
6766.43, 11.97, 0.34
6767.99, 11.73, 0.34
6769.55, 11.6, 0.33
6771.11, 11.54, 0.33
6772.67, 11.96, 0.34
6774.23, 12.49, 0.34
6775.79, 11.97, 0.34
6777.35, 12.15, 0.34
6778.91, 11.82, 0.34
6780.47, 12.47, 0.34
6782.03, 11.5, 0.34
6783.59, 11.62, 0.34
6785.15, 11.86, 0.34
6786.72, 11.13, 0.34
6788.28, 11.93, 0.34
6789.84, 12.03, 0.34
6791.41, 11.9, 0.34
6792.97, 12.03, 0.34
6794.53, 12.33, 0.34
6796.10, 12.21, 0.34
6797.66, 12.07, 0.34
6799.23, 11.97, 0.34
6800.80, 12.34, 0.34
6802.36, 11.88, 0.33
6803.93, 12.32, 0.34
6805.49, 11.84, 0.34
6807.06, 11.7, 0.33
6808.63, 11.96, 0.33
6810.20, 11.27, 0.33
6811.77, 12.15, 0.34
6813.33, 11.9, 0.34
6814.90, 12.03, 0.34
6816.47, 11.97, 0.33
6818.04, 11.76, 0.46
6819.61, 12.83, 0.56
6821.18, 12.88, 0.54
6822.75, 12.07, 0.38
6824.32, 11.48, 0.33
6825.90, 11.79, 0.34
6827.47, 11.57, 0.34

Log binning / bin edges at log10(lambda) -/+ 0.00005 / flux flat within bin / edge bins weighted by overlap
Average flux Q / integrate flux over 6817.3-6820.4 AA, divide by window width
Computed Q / 12.3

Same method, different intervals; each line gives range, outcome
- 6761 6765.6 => 12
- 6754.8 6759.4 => 11.7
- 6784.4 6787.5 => 11.5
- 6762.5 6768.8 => 11.9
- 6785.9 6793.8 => 11.8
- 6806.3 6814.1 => 11.8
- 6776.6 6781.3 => 12.1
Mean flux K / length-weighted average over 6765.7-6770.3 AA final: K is 11.8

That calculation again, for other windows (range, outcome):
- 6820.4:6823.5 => 12.5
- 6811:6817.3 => 12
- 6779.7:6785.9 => 11.9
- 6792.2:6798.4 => 12.2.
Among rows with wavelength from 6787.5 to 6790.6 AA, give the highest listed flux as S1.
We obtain 12.03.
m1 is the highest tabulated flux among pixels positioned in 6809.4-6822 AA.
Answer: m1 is 12.88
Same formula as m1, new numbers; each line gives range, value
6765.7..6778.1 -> 12.49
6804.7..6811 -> 11.96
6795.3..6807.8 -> 12.34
